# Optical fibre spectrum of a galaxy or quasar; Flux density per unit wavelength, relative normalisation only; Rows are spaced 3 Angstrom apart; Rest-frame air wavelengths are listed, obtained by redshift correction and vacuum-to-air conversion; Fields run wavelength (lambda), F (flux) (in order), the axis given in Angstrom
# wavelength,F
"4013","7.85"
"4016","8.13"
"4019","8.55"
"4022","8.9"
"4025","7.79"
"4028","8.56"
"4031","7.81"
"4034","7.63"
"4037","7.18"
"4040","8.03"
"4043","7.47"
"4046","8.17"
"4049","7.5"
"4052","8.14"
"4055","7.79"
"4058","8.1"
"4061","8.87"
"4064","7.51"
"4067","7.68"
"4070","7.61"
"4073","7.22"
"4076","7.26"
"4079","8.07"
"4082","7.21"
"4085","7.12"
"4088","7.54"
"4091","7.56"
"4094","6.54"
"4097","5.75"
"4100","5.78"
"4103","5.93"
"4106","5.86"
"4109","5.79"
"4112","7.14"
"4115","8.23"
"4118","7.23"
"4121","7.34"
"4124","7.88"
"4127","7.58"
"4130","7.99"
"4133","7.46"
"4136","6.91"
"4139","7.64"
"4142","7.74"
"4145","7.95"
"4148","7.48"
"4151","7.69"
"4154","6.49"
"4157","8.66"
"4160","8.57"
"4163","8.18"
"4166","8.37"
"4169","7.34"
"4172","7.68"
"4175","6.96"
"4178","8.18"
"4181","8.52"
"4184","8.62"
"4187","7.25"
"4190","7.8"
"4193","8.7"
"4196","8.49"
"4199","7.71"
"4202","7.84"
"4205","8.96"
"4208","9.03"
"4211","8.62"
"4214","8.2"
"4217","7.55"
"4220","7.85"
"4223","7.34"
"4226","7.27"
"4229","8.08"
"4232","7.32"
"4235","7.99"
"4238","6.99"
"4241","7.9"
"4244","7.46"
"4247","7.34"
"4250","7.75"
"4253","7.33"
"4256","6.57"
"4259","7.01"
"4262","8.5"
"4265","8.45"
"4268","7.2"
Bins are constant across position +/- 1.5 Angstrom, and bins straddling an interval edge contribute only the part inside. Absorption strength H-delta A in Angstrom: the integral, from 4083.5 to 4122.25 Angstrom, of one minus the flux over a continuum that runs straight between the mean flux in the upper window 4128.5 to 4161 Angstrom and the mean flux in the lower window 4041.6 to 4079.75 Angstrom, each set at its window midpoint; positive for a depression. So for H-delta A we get 4.93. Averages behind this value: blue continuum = 7.79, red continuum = 7.68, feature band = 6.75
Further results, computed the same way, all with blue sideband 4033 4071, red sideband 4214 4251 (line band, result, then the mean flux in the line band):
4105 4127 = 1.7 Angstrom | 7.13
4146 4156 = 0.5 Angstrom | 7.33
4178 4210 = -2.7 Angstrom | 8.29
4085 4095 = 0.7 Angstrom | 7.23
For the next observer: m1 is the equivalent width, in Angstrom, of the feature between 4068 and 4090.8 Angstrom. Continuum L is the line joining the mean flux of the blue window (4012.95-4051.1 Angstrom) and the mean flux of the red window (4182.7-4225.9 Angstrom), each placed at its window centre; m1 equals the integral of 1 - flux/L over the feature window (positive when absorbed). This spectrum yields 1.6 Angstrom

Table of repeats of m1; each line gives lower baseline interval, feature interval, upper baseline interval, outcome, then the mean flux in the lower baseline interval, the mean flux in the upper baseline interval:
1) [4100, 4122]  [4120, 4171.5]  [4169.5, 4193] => -3.08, 6.71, 7.89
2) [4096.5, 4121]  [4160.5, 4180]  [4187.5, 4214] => -0.26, 6.55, 8.34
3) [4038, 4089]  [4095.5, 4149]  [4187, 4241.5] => 4.97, 7.72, 7.96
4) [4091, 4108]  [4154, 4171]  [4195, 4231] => -2.05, 6.11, 8.06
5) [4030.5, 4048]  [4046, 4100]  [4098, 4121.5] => -2.09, 7.7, 6.61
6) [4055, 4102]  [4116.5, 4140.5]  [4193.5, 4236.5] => 0.25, 7.32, 8.03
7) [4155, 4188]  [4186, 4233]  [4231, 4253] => -1.59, 8.02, 7.53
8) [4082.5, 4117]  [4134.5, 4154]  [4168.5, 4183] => -0.40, 6.68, 7.79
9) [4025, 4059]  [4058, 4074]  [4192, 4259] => 0.03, 7.85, 7.81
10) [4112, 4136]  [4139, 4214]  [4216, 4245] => -4.40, 7.59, 7.58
